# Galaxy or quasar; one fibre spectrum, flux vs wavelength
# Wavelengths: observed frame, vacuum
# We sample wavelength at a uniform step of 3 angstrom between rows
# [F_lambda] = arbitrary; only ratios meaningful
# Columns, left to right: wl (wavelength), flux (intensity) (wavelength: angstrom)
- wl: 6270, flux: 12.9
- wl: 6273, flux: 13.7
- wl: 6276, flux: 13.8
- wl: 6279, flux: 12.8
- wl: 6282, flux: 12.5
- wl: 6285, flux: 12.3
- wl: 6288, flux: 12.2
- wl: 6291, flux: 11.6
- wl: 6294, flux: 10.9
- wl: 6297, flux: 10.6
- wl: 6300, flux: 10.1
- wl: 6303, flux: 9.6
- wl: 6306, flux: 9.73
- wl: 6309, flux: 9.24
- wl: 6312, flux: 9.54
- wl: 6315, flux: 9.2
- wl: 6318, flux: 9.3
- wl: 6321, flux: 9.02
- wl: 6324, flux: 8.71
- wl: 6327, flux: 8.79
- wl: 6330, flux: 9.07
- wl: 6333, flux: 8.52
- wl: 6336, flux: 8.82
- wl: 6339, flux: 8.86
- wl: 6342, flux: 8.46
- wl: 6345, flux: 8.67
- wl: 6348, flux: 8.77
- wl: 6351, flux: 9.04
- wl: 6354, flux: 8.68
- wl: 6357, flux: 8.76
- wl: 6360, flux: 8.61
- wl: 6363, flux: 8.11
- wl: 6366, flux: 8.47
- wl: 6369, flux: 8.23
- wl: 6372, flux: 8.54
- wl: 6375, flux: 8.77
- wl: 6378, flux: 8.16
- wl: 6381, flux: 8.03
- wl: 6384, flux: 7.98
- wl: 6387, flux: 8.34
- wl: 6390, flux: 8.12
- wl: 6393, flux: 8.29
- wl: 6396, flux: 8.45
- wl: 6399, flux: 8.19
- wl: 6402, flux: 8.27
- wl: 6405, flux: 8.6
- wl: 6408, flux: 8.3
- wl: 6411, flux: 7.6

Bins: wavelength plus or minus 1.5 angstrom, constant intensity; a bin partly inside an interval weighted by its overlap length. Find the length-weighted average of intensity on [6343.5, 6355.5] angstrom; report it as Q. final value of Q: 8.79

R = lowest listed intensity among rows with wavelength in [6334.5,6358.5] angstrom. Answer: 8.46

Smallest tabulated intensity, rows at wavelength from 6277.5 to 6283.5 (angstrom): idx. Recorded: 12.5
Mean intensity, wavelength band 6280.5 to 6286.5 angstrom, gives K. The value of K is 12.4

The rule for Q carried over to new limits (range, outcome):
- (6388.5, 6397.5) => 8.29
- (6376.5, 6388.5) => 8.13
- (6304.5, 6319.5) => 9.4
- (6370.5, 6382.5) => 8.37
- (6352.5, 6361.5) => 8.68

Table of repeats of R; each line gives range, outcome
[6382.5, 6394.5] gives 7.98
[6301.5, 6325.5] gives 8.71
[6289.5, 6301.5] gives 10.1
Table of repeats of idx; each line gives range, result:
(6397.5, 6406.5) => 8.19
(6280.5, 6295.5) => 10.9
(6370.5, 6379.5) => 8.16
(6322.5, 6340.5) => 8.52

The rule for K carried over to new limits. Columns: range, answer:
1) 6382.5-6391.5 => 8.15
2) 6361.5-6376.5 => 8.42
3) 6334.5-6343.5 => 8.71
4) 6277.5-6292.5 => 12.3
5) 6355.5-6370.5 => 8.44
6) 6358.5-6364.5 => 8.36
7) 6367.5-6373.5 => 8.38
